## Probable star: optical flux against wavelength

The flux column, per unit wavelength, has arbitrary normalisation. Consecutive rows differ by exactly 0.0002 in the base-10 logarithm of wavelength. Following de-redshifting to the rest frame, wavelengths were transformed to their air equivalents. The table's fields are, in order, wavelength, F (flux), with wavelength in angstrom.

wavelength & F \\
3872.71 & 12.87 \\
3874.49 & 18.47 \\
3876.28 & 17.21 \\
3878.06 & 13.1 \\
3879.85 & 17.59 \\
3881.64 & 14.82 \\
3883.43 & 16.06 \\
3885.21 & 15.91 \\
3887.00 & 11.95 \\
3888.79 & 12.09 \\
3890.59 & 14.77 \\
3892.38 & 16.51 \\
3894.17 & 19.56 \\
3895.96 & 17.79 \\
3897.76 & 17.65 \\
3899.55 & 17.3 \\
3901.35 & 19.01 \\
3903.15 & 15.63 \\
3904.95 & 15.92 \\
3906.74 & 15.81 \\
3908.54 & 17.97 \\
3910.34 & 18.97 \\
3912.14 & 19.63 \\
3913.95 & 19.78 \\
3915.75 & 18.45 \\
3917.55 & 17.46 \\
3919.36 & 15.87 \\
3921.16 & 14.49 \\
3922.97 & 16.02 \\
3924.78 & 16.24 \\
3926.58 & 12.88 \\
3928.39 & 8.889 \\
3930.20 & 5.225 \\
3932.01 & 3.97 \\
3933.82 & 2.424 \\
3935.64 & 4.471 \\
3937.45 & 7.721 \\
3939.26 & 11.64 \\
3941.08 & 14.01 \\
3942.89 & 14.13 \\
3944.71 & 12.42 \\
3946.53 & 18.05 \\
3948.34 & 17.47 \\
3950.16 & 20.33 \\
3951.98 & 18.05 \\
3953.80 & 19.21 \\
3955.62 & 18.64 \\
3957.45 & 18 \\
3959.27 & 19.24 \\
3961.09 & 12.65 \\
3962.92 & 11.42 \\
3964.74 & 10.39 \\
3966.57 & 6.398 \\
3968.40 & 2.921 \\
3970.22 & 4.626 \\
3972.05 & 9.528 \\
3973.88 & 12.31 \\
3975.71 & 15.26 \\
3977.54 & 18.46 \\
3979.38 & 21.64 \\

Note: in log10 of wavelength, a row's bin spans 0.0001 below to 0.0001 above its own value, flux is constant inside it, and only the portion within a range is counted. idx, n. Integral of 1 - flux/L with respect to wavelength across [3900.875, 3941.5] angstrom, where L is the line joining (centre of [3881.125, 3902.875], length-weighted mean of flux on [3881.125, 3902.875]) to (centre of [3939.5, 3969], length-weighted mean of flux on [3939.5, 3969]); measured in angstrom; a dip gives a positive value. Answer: 5.2 angstrom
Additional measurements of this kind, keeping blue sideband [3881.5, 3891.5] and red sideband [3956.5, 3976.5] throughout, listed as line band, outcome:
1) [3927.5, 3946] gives 5.3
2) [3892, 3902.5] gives -3.2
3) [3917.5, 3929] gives -1.5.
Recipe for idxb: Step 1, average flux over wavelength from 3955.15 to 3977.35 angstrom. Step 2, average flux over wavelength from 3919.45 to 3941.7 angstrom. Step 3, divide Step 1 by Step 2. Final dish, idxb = 1.2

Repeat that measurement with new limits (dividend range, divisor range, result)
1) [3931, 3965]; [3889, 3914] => 0.77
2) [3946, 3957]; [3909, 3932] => 1.25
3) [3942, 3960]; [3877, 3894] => 1.17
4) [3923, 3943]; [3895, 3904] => 0.53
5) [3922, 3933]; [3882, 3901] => 0.66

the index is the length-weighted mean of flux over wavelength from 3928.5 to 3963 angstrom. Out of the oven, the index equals 13.1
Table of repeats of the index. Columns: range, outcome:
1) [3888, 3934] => 15.2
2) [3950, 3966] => 16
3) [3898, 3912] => 17.4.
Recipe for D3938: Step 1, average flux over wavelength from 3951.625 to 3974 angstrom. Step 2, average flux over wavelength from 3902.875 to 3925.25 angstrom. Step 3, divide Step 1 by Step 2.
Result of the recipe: 0.72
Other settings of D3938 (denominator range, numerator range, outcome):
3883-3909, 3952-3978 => 0.79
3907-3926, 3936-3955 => 0.87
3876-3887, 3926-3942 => 0.51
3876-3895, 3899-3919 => 1.16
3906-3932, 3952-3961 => 1.20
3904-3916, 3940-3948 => 0.82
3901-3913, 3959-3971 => 0.53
